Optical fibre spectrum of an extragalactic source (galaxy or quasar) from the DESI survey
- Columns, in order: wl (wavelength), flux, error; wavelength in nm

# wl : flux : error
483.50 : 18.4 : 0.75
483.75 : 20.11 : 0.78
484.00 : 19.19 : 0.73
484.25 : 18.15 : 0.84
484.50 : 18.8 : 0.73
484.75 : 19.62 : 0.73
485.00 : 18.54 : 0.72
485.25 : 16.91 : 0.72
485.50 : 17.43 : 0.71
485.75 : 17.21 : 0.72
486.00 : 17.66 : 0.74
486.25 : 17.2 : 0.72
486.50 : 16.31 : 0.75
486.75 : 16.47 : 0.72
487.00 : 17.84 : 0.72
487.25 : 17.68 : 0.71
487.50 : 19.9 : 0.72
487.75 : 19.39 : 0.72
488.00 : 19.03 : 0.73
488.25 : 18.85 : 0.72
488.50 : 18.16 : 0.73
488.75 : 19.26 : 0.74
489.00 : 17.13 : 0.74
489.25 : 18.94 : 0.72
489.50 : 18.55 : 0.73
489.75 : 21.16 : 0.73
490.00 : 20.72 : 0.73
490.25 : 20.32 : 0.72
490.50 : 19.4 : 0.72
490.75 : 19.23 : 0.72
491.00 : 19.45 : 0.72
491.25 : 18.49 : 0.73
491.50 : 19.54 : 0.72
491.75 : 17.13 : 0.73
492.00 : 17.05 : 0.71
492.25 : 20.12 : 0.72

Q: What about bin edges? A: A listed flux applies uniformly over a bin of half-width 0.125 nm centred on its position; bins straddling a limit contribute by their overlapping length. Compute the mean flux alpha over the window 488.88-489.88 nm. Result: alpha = 19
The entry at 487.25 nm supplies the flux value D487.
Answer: 17.68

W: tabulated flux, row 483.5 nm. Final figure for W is 18.4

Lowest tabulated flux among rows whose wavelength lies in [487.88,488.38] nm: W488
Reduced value 18.85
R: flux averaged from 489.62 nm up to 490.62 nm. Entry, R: 20.4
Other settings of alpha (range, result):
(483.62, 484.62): 19.1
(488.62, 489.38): 18.4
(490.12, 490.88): 19.7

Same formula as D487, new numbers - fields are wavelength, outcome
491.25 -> 18.49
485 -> 18.54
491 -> 19.45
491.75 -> 17.13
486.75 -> 16.47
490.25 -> 20.32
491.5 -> 19.54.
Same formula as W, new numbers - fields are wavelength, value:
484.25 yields 18.15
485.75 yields 17.21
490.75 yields 19.23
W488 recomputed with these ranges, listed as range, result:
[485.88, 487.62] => 16.31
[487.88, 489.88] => 17.13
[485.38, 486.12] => 17.21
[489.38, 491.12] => 18.55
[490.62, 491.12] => 19.23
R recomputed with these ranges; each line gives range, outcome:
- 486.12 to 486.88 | 16.7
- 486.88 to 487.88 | 18.7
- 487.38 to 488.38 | 19.3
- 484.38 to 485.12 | 19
